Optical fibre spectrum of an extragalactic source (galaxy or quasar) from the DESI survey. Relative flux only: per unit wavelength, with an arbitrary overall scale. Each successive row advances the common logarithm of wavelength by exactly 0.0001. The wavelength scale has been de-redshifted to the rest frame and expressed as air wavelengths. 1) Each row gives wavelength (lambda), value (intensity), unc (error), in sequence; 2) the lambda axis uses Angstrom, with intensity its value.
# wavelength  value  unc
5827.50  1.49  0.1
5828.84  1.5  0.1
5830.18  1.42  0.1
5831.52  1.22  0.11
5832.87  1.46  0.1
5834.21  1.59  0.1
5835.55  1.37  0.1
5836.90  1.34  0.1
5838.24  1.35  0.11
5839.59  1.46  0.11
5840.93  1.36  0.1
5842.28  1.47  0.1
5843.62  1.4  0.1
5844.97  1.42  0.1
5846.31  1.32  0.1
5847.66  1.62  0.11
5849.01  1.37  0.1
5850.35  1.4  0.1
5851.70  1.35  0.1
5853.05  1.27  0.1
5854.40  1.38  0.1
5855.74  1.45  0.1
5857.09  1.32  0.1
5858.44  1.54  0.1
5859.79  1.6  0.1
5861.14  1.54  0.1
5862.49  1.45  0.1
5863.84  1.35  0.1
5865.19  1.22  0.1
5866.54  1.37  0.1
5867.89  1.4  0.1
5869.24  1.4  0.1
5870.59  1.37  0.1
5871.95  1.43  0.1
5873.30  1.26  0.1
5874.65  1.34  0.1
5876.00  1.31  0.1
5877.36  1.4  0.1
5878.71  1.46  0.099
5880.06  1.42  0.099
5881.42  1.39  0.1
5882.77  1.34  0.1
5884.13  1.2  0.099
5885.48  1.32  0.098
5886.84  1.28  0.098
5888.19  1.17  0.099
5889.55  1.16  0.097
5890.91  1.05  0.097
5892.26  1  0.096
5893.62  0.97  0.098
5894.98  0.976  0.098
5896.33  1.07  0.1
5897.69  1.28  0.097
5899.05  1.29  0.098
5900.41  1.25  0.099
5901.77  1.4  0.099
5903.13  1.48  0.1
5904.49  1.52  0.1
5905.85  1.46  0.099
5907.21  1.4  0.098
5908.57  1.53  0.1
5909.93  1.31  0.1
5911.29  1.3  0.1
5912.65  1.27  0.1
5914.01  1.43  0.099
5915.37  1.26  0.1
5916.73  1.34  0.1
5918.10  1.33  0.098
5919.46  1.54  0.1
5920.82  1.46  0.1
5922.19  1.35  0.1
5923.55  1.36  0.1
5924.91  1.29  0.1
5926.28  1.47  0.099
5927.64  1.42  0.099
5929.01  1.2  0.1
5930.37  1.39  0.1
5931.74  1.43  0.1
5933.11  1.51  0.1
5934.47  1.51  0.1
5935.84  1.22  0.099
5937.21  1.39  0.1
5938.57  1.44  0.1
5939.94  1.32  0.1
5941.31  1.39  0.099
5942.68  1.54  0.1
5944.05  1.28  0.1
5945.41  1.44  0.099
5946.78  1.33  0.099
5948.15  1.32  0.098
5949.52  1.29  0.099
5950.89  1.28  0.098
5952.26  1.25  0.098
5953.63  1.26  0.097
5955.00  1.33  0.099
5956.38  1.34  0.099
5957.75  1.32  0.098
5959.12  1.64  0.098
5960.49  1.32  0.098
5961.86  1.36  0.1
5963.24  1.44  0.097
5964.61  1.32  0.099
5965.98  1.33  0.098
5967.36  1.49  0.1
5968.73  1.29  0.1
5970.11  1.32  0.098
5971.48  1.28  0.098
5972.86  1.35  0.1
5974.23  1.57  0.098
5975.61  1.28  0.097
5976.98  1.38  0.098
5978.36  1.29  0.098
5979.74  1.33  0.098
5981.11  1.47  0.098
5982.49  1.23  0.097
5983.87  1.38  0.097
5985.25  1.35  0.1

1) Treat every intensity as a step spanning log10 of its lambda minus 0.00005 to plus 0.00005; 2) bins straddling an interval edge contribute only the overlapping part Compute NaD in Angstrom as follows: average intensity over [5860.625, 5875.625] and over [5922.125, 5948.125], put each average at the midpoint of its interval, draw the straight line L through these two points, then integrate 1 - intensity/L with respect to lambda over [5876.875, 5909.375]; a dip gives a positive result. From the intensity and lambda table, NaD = 2.2 Angstrom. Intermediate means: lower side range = 1.37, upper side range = 1.38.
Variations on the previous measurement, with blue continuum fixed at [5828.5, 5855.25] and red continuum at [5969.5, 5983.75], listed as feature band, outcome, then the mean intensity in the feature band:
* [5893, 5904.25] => 1.2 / 1.23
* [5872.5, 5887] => 0.5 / 1.34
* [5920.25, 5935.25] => -0.3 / 1.4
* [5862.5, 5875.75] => 0.4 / 1.35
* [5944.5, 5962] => 0.2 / 1.34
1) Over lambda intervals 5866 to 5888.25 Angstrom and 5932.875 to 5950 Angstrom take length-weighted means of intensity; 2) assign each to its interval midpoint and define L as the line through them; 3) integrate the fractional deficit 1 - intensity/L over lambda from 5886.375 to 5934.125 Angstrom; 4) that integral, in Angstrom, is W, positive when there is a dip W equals 1.8 Angstrom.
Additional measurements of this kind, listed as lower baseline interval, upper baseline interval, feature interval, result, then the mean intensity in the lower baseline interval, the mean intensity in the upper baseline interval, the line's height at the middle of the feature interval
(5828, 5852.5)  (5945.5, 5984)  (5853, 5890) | 0.8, 1.41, 1.35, 1.4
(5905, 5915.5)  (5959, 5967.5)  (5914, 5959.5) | 0.5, 1.38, 1.39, 1.39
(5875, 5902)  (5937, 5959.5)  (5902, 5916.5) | -1.3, 1.24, 1.36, 1.28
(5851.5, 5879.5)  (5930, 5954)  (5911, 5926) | 0.1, 1.39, 1.37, 1.37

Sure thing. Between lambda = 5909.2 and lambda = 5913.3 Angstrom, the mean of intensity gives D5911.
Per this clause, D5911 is 1.3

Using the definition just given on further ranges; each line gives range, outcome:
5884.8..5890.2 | 1.23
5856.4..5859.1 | 1.43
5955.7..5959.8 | 1.43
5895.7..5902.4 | 1.26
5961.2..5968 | 1.39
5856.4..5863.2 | 1.49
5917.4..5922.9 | 1.42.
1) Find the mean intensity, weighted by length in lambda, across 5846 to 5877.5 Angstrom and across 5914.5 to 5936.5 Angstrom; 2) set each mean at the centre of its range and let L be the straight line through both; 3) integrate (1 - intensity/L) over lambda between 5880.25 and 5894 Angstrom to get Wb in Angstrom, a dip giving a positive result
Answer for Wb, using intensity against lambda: 1.86 Angstrom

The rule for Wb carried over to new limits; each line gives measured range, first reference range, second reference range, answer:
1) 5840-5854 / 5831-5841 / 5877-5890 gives -0.20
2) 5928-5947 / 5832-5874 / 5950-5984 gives -0.28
